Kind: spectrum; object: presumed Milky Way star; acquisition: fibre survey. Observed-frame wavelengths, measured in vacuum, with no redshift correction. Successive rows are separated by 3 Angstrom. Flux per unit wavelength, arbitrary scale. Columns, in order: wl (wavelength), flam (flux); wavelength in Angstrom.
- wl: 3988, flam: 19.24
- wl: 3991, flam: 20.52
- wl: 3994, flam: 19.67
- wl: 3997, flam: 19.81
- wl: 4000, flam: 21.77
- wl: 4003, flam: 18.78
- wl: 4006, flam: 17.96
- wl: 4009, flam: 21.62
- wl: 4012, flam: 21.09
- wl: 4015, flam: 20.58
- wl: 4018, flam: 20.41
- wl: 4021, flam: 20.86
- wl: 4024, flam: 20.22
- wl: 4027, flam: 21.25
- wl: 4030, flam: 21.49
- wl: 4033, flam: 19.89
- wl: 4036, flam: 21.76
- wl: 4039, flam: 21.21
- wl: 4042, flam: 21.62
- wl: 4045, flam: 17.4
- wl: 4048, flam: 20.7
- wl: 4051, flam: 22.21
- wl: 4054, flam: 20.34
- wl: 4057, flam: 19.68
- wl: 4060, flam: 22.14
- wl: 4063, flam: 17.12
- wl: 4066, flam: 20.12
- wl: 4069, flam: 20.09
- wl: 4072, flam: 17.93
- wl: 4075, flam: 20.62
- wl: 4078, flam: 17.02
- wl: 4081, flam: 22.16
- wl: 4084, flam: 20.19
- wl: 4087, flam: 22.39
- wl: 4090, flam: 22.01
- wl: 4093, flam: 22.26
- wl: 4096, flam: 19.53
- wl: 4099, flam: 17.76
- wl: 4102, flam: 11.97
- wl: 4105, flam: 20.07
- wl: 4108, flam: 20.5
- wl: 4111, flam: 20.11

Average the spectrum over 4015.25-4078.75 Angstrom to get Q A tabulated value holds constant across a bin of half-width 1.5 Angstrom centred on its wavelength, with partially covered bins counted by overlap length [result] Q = 20.2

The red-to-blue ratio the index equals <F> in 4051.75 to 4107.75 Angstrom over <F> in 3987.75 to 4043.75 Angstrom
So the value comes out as 1.0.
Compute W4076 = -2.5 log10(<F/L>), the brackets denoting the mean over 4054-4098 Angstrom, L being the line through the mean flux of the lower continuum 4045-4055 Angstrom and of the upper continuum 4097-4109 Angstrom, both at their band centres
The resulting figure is -0.06 mag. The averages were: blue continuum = 20.6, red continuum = 17.5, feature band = 20.2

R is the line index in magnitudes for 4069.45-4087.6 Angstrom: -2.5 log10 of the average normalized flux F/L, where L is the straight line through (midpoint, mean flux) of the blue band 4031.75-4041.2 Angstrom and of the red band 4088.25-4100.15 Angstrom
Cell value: 0.04 mag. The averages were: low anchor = 21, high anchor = 20.5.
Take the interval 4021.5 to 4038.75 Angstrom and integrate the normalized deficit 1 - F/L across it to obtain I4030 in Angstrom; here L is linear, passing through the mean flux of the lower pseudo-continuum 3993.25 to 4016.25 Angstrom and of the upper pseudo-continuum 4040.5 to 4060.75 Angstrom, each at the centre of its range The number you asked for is -0.48 Angstrom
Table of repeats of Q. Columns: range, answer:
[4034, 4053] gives 20.8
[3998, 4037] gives 20.6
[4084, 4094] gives 21.9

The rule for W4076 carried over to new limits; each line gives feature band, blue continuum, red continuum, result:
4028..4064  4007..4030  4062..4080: -0.036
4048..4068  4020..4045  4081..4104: 0.001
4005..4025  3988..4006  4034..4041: 0.004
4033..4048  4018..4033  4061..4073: -0.017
